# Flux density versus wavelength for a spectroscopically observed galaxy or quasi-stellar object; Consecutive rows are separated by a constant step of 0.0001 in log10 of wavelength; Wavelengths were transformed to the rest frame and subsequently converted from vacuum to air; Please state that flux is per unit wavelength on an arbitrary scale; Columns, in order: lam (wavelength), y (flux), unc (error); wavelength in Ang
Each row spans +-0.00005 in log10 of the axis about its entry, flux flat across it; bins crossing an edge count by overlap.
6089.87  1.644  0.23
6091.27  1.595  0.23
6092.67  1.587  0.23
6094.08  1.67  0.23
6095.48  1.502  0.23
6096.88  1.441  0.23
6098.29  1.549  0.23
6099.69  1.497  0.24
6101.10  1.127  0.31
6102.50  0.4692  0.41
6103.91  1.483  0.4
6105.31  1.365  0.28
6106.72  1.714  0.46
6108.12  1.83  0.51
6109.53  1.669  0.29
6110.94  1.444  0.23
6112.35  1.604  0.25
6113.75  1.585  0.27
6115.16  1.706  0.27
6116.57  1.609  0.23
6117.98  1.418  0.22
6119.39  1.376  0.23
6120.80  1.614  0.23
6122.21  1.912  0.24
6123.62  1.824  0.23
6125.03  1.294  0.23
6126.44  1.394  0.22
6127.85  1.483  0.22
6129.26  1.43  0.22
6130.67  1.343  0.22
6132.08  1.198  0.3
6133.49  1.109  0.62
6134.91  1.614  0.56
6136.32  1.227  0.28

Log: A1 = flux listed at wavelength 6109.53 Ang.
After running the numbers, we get 1.669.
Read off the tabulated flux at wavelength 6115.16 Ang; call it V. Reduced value 1.706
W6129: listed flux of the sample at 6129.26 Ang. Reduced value 1.43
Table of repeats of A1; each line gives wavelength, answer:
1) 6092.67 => 1.587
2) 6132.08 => 1.198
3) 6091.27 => 1.595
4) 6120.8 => 1.614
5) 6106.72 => 1.714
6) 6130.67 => 1.343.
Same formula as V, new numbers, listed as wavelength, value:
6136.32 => 1.227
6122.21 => 1.912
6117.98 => 1.418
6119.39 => 1.376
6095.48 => 1.502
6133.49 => 1.109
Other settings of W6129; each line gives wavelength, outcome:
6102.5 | 0.4692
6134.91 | 1.614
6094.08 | 1.67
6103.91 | 1.483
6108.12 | 1.83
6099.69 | 1.497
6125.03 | 1.294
